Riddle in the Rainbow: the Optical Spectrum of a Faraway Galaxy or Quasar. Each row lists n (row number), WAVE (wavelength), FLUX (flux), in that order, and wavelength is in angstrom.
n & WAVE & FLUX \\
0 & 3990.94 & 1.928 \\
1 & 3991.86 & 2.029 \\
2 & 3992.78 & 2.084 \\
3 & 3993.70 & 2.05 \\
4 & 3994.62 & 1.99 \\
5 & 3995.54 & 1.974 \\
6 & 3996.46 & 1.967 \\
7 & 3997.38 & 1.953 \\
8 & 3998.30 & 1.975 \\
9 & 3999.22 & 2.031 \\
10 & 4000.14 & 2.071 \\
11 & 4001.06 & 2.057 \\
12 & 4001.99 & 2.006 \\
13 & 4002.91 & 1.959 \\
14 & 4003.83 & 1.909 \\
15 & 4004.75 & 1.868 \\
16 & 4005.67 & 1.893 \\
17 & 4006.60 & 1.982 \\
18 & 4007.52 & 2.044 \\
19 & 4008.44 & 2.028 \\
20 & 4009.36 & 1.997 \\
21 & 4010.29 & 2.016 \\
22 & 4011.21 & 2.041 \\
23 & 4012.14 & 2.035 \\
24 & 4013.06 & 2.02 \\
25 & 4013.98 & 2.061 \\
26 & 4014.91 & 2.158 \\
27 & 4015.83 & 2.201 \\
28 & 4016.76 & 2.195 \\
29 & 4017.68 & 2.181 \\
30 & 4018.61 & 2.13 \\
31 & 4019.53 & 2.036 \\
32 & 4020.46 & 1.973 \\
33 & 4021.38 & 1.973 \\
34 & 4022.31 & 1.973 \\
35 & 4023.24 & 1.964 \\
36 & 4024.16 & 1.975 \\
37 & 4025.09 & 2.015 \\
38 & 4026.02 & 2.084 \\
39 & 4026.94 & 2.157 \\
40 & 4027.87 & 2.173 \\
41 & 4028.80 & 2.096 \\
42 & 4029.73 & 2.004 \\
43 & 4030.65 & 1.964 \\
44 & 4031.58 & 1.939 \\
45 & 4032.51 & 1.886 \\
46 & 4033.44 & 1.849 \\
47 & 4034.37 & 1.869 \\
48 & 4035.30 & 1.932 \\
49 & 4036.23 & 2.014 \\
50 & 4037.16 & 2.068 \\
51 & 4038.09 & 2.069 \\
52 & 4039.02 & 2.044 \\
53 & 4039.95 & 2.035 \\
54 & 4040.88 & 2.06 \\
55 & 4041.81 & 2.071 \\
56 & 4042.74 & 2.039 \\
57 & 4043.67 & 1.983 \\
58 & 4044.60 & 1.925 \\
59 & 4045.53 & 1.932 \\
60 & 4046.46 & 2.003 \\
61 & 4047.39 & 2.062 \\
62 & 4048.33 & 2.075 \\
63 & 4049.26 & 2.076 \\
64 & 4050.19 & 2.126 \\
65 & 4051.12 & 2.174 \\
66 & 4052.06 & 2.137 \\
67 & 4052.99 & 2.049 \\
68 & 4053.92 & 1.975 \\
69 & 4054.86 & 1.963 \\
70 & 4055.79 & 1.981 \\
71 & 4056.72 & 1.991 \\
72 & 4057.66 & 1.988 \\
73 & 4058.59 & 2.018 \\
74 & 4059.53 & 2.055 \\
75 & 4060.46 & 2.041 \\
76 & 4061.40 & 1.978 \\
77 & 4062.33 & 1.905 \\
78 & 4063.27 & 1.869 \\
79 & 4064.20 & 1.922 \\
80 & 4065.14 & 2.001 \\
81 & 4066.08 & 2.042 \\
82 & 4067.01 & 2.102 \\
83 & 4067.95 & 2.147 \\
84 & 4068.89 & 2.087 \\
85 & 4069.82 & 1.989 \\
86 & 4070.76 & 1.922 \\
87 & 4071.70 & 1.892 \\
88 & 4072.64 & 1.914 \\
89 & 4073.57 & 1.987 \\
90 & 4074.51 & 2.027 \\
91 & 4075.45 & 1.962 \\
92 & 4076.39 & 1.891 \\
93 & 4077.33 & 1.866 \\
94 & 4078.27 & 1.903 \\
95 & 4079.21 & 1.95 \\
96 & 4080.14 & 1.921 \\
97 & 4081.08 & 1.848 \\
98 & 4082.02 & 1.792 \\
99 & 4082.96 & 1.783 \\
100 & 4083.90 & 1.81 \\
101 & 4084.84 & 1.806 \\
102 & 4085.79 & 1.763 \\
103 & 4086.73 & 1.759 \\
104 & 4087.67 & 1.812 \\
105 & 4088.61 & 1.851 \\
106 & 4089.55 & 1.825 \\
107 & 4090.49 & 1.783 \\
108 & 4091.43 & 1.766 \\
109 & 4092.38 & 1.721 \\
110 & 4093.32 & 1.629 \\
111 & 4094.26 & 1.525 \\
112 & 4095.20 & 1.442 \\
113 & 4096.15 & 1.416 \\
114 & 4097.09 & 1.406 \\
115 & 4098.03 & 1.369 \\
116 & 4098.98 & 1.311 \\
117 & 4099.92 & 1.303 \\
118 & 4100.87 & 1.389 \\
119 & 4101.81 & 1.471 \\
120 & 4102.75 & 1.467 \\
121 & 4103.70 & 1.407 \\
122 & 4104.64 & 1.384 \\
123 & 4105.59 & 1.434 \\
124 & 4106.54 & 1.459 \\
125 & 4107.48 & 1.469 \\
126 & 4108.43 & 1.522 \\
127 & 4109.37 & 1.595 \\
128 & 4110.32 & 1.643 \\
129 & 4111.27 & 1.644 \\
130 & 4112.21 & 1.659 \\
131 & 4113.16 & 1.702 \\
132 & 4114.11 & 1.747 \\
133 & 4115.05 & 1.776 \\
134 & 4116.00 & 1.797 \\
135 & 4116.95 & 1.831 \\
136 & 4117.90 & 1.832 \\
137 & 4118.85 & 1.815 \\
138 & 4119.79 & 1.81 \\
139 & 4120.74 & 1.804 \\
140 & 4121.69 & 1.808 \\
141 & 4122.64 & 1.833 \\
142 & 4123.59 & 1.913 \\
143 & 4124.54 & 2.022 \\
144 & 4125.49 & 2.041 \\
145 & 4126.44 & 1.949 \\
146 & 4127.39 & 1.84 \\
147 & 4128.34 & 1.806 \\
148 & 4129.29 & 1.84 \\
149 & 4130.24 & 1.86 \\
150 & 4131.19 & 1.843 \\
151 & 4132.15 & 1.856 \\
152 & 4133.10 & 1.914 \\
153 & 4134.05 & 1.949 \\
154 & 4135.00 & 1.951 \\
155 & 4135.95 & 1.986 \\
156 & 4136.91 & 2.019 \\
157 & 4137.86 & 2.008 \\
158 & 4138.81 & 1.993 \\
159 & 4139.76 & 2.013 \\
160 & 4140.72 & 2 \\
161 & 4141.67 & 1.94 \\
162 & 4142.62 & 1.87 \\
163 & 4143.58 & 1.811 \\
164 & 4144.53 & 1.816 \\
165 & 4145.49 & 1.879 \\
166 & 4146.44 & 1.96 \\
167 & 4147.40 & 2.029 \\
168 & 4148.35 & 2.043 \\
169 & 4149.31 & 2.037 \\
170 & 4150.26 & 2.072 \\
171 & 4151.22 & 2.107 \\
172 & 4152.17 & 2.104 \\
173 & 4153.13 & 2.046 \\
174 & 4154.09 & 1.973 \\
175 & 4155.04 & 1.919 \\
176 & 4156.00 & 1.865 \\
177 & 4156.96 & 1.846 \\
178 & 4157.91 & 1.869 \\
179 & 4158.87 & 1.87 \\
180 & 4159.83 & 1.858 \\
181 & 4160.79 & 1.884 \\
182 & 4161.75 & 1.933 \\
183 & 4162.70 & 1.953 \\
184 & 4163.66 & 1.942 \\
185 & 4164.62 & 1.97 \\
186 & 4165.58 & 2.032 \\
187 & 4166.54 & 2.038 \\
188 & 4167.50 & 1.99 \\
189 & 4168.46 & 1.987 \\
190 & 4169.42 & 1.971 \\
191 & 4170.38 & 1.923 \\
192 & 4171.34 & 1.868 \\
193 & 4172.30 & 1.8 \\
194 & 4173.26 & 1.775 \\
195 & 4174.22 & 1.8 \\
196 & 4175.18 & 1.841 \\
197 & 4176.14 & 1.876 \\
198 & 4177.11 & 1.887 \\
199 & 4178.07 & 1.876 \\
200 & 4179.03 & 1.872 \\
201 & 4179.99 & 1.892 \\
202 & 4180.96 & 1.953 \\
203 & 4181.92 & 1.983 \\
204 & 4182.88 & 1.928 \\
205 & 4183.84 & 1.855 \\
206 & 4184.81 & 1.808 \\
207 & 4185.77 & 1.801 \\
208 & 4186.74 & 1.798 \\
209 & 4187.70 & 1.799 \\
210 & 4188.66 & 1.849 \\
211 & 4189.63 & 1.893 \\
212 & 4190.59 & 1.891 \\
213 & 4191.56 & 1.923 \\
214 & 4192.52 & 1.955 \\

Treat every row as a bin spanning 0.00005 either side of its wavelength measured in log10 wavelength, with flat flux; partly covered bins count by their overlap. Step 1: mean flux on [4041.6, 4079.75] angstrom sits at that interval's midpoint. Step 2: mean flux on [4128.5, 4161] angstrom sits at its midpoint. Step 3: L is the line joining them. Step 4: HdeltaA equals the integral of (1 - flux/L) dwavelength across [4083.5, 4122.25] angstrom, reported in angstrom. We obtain 6.7 angstrom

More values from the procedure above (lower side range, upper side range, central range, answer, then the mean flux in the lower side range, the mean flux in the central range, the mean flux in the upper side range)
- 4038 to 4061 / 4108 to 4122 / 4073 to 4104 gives 2.7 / 2.03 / 1.7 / 1.73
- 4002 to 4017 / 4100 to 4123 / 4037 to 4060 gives -2.0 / 2.02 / 2.04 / 1.63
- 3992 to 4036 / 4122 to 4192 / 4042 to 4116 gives 6.0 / 2.02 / 1.81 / 1.92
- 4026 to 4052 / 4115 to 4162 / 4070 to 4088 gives 1.0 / 2.03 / 1.88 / 1.92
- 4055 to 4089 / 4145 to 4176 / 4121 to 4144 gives 0.2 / 1.93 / 1.92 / 1.94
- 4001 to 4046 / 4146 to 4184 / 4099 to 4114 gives 3.6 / 2.02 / 1.5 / 1.94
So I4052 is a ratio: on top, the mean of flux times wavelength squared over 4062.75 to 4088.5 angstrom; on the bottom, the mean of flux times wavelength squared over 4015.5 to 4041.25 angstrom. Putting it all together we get 1.0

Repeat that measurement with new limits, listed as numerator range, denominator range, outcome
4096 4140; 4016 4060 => 0.88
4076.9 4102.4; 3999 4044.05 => 0.86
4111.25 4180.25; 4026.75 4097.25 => 1.03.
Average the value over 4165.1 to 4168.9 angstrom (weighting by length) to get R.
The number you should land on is 2.01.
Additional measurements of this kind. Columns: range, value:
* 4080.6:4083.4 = 1.81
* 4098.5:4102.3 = 1.37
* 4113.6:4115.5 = 1.76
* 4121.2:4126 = 1.92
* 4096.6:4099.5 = 1.36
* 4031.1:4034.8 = 1.88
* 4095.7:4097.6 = 1.42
